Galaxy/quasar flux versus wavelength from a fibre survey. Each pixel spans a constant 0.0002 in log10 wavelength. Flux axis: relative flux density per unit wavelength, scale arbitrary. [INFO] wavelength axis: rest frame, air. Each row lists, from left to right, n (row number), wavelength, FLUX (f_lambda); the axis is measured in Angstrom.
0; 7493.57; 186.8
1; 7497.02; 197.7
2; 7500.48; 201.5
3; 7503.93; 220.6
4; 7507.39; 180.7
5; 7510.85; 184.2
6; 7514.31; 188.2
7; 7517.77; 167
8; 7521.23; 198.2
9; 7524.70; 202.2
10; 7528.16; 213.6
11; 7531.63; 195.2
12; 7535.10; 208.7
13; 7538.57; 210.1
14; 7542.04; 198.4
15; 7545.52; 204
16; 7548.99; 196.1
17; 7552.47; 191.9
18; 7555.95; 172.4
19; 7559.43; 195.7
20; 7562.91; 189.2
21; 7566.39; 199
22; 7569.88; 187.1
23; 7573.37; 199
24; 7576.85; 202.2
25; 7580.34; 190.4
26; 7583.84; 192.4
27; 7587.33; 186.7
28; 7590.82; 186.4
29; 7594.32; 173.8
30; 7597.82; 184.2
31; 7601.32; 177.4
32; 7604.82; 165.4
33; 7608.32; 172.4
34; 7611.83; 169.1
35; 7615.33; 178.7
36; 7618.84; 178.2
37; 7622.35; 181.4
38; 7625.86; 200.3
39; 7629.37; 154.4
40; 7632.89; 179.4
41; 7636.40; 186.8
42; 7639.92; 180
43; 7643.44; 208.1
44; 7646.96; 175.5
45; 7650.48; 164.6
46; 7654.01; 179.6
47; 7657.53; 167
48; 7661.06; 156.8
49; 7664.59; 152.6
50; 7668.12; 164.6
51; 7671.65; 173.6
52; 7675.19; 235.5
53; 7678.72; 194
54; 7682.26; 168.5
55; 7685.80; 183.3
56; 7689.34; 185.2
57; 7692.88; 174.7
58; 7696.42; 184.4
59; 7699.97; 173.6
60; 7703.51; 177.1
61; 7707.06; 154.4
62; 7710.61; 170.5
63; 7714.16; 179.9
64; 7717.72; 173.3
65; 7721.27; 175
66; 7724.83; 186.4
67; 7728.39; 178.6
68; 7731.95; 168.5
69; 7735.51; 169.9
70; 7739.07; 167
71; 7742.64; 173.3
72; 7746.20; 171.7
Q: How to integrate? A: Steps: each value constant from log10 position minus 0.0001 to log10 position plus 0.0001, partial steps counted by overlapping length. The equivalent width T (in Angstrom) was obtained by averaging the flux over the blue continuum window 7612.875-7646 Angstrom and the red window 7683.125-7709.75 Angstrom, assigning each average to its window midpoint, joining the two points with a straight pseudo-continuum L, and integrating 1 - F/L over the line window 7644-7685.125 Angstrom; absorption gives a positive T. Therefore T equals 0.5 Angstrom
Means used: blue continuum 183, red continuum 176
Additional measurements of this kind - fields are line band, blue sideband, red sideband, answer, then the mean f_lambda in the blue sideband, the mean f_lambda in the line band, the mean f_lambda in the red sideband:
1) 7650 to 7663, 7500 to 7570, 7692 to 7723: 0.94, 196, 167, 174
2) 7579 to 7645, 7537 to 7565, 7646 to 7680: 1.20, 195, 181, 176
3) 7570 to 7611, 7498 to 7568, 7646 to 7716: 0.83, 196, 184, 176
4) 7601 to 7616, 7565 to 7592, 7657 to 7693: 1.33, 193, 172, 178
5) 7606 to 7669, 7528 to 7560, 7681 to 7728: 3.46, 198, 175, 176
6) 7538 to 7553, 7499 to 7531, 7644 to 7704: -0.64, 195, 200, 178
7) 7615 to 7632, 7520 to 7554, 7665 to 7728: 0.98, 202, 179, 179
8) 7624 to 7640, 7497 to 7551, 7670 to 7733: 0.58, 198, 180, 180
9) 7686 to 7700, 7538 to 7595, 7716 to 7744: -0.19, 193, 181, 174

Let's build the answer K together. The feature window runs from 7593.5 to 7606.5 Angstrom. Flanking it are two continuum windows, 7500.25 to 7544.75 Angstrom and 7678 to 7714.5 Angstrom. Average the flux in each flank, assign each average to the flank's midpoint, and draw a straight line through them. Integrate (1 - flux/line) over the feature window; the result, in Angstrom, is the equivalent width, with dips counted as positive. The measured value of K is 0.9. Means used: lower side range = 198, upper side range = 176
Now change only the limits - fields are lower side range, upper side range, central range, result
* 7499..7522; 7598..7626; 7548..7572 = -0.8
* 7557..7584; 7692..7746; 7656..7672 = 1.7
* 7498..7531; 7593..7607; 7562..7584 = -1.6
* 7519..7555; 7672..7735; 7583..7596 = 0.7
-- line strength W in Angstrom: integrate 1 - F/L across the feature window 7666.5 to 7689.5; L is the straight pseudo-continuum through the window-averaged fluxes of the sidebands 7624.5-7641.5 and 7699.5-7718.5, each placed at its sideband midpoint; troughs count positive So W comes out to -1.6 Angstrom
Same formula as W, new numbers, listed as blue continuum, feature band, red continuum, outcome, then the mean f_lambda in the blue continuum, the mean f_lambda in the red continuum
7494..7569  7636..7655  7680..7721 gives -0.04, 196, 175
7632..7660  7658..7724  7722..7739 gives 0.23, 180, 175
